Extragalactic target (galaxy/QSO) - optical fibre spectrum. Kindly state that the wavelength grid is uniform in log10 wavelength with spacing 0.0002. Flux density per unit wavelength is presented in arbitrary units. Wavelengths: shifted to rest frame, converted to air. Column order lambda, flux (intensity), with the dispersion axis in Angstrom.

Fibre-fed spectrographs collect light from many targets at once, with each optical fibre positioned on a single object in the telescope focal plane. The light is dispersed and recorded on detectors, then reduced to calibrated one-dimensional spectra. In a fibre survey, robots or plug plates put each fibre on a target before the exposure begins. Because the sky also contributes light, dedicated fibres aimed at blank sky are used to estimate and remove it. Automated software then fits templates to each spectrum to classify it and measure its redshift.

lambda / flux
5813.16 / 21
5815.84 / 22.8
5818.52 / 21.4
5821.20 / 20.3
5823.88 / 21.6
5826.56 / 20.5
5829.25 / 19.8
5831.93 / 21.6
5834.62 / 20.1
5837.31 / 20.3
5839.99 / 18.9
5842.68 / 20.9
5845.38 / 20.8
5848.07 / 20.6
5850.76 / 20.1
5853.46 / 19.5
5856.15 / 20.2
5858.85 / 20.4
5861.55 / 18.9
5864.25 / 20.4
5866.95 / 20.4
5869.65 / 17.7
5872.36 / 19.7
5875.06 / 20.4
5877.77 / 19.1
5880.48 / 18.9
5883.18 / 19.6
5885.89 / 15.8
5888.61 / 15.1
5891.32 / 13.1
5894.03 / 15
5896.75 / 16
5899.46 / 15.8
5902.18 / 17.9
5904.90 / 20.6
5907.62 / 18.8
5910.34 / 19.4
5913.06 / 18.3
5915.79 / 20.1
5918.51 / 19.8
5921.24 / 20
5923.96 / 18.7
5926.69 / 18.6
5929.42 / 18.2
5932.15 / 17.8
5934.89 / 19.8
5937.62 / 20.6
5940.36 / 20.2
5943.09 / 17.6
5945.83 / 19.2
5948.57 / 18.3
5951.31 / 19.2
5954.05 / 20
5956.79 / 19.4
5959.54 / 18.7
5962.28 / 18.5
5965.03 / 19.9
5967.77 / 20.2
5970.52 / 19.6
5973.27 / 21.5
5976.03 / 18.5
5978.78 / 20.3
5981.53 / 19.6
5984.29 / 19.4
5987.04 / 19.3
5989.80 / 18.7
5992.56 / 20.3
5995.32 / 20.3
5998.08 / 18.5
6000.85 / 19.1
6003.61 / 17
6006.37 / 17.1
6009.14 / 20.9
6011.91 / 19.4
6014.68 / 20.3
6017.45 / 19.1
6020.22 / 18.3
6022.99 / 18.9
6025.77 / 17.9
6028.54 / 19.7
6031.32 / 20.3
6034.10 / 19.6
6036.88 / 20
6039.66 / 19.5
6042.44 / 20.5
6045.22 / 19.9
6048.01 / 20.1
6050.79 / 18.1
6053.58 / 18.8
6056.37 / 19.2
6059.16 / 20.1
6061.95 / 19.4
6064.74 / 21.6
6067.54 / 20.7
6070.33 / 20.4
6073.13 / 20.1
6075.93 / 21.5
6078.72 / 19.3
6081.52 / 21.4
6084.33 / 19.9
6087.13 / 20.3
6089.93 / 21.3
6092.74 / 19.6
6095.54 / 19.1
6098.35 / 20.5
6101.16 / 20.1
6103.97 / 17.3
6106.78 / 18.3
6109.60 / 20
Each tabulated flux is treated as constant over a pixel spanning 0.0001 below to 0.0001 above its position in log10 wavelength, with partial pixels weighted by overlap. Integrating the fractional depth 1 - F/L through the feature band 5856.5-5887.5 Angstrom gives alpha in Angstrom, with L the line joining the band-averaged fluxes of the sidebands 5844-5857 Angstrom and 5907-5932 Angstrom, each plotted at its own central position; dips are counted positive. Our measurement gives 1.0 Angstrom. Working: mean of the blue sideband 20.2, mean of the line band 19.2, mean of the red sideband 19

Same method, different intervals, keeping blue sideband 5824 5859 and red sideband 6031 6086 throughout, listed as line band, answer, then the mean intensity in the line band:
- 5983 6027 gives 2.32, 19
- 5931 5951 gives 1.08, 19.1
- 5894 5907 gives 1.84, 17.4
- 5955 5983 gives 0.72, 19.6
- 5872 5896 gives 3.54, 17.3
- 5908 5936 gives 1.60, 19.1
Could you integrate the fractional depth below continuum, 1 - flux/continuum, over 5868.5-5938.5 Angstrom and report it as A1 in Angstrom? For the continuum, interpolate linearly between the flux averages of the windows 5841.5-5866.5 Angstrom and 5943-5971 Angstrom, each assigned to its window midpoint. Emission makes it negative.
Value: 5.2 Angstrom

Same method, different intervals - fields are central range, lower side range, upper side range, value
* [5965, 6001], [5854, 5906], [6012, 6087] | -1.0 Angstrom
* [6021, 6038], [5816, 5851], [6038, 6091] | 0.7 Angstrom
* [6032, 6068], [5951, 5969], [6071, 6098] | 0.5 Angstrom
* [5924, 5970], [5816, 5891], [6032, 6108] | 1.5 Angstrom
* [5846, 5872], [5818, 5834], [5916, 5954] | 0.6 Angstrom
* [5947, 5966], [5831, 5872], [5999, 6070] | 0.5 Angstrom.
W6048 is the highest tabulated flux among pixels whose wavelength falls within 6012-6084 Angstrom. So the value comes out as 21.6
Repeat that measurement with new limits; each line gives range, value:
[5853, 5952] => 20.6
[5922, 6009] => 21.5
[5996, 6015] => 20.9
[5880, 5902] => 19.6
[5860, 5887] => 20.4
